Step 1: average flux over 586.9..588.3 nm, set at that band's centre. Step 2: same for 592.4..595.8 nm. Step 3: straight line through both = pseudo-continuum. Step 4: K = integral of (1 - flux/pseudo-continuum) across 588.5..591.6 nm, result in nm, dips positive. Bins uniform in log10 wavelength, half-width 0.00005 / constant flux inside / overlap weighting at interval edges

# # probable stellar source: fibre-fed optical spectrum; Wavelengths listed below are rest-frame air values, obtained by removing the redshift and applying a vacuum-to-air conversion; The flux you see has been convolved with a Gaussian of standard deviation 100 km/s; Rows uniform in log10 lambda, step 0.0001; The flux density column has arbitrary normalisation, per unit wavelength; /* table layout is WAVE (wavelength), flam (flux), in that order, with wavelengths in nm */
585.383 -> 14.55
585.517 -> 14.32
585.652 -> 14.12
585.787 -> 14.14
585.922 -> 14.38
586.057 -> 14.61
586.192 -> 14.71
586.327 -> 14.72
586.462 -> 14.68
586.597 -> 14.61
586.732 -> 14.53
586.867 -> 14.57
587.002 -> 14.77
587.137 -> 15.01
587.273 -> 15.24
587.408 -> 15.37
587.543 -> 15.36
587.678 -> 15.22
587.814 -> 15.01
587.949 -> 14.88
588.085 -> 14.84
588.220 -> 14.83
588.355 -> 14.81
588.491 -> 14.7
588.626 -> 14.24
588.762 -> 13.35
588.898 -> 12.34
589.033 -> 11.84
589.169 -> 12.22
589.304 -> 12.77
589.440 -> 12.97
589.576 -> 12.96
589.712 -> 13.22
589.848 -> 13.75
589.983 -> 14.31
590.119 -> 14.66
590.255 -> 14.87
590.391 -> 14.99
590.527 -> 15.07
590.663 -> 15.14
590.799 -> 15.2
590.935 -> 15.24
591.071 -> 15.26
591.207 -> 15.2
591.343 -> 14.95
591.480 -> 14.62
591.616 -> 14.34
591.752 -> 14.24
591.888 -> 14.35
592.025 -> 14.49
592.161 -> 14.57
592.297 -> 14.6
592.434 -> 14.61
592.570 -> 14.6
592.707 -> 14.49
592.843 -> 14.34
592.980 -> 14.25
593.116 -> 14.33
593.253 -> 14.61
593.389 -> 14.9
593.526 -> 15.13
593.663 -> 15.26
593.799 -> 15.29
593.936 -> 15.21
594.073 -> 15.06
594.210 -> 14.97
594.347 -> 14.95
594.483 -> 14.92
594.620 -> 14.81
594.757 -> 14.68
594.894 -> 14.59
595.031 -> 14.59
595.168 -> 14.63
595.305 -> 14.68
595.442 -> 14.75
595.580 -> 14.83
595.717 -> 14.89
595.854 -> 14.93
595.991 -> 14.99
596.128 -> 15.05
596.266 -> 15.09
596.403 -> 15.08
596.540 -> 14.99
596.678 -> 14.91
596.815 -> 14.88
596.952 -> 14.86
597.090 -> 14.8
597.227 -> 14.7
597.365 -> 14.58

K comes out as 0.18 nm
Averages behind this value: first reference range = 15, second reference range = 14.8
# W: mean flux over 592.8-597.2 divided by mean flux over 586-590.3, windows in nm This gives 1.0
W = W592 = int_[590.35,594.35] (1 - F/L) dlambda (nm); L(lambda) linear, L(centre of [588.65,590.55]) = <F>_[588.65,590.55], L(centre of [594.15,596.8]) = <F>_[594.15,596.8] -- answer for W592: -0.19 nm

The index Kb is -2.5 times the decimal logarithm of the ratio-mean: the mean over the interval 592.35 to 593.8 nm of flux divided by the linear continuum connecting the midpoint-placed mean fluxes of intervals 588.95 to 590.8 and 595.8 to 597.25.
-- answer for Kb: -0.02 mag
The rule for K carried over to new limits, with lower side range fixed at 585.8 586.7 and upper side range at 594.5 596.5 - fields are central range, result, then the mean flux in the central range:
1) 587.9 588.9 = 0.02 nm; 14.4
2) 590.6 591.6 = -0.02 nm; 15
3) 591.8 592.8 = 0.02 nm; 14.5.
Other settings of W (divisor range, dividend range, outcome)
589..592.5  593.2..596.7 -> 1.05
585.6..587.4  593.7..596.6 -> 1.02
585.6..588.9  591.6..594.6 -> 1.00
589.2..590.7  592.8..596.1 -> 1.06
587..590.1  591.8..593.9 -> 1.04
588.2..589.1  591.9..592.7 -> 1.06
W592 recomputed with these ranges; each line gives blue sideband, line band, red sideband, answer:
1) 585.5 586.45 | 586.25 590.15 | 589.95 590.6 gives 0.11 nm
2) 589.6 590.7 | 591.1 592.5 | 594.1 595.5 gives -0.01 nm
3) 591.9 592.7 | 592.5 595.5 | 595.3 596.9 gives -0.01 nm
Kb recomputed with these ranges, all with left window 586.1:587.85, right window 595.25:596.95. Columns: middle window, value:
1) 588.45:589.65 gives 0.15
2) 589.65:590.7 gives 0.03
